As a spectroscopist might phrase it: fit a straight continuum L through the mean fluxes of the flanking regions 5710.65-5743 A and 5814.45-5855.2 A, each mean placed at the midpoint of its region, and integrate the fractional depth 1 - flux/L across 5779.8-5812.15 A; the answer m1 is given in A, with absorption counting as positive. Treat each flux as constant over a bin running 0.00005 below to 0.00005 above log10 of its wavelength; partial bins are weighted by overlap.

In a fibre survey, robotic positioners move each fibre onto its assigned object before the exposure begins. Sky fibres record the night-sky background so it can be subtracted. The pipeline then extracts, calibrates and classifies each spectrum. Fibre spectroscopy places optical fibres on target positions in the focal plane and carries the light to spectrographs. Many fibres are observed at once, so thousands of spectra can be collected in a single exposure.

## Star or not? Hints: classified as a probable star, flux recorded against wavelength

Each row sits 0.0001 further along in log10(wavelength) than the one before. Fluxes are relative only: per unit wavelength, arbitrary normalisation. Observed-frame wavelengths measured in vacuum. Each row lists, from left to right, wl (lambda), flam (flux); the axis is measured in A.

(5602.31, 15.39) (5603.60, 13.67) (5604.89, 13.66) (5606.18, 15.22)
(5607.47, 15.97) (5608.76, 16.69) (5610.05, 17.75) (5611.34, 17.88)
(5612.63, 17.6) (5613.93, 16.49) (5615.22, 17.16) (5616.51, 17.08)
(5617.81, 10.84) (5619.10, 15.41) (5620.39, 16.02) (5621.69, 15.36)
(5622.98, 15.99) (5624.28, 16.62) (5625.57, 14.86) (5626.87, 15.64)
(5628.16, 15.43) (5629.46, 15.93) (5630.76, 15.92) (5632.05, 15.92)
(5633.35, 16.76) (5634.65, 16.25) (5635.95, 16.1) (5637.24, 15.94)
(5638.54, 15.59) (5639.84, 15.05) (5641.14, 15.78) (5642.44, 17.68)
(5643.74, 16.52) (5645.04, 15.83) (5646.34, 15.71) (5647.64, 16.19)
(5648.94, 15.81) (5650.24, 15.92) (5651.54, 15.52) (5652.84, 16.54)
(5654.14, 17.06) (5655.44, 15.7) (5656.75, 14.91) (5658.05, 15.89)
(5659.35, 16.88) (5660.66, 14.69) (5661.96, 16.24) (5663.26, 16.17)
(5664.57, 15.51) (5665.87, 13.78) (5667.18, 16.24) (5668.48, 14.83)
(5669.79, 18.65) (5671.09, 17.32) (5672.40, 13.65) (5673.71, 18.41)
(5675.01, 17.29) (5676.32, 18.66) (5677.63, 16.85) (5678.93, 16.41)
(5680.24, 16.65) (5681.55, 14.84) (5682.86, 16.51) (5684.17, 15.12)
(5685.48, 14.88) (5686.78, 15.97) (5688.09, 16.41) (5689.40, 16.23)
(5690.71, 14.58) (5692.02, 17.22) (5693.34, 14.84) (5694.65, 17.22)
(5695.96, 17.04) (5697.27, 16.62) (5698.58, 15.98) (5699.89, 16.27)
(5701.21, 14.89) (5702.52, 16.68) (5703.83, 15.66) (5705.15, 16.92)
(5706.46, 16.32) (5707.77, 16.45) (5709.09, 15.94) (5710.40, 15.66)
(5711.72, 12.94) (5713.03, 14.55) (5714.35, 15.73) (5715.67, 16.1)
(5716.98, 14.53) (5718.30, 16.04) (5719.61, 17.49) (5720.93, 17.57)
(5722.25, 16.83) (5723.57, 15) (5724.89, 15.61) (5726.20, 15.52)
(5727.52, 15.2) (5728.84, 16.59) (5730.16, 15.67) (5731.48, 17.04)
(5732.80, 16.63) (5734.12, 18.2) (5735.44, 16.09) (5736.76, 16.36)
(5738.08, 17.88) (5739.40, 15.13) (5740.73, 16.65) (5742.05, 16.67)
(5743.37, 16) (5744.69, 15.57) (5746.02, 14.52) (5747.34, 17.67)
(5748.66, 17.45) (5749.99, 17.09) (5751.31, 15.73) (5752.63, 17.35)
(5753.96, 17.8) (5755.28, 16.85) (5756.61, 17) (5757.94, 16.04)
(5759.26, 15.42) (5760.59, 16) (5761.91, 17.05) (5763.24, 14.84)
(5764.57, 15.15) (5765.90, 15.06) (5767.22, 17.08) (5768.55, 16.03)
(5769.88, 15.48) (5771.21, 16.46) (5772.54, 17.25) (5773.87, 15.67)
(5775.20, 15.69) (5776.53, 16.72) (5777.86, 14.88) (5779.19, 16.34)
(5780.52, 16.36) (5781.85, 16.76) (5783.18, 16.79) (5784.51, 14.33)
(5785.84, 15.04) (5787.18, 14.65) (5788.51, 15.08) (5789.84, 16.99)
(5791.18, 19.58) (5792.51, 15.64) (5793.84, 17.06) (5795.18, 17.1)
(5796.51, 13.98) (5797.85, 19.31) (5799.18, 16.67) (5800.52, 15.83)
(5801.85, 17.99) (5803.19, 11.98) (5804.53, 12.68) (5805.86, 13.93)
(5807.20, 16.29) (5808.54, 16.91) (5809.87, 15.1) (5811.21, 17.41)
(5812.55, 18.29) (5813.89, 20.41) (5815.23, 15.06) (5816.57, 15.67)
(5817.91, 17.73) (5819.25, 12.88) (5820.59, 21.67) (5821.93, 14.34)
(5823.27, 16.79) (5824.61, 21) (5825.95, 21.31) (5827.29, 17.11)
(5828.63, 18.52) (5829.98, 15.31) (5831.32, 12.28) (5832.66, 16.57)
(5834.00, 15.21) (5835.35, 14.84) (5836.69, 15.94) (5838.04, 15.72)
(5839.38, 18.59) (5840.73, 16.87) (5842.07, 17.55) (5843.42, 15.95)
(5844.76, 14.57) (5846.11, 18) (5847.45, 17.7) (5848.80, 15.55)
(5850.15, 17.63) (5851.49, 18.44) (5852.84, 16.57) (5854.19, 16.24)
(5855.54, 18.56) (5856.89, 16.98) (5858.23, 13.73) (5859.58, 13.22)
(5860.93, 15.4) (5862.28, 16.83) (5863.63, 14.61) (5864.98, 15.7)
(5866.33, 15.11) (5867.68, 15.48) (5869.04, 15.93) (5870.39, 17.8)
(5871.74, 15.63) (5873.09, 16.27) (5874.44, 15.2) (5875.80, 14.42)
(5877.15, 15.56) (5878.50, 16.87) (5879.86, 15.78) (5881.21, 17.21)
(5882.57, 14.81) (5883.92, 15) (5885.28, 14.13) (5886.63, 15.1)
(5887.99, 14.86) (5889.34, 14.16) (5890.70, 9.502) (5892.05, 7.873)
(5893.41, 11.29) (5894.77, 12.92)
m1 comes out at 1.0 A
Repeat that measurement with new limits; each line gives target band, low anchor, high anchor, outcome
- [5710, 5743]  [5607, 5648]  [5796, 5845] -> 0.4 A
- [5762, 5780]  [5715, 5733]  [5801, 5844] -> 0.4 A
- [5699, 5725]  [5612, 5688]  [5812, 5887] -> 0.4 A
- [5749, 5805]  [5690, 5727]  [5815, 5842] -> 0.8 A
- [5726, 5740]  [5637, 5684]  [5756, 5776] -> -0.3 A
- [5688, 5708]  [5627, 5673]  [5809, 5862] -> -0.1 A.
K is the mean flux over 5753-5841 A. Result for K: 16.3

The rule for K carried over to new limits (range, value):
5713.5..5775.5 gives 16.3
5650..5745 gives 16.1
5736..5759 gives 16.6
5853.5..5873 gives 15.8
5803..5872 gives 16.4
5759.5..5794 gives 16.1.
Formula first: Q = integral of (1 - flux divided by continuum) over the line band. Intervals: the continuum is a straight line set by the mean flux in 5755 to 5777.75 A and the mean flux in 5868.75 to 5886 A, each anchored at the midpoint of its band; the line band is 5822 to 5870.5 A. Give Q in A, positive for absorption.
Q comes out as -1.9 A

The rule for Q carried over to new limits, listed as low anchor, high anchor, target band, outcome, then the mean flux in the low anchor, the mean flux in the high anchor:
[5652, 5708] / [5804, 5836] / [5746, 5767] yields 0.0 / 16.2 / 16.6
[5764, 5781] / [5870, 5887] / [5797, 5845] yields -2.0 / 16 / 15.7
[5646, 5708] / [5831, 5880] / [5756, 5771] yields 0.2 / 16.1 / 16.1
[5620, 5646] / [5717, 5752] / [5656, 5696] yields 0.0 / 16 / 16.4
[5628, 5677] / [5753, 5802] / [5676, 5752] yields 0.2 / 16.1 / 16.3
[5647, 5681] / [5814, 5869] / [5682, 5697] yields 0.2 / 16.2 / 16.5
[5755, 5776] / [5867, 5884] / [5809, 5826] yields -1.5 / 16.1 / 15.9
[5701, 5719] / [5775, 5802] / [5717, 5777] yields -1.4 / 15.6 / 16.3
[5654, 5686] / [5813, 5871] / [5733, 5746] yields -0.1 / 16.1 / 16.5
